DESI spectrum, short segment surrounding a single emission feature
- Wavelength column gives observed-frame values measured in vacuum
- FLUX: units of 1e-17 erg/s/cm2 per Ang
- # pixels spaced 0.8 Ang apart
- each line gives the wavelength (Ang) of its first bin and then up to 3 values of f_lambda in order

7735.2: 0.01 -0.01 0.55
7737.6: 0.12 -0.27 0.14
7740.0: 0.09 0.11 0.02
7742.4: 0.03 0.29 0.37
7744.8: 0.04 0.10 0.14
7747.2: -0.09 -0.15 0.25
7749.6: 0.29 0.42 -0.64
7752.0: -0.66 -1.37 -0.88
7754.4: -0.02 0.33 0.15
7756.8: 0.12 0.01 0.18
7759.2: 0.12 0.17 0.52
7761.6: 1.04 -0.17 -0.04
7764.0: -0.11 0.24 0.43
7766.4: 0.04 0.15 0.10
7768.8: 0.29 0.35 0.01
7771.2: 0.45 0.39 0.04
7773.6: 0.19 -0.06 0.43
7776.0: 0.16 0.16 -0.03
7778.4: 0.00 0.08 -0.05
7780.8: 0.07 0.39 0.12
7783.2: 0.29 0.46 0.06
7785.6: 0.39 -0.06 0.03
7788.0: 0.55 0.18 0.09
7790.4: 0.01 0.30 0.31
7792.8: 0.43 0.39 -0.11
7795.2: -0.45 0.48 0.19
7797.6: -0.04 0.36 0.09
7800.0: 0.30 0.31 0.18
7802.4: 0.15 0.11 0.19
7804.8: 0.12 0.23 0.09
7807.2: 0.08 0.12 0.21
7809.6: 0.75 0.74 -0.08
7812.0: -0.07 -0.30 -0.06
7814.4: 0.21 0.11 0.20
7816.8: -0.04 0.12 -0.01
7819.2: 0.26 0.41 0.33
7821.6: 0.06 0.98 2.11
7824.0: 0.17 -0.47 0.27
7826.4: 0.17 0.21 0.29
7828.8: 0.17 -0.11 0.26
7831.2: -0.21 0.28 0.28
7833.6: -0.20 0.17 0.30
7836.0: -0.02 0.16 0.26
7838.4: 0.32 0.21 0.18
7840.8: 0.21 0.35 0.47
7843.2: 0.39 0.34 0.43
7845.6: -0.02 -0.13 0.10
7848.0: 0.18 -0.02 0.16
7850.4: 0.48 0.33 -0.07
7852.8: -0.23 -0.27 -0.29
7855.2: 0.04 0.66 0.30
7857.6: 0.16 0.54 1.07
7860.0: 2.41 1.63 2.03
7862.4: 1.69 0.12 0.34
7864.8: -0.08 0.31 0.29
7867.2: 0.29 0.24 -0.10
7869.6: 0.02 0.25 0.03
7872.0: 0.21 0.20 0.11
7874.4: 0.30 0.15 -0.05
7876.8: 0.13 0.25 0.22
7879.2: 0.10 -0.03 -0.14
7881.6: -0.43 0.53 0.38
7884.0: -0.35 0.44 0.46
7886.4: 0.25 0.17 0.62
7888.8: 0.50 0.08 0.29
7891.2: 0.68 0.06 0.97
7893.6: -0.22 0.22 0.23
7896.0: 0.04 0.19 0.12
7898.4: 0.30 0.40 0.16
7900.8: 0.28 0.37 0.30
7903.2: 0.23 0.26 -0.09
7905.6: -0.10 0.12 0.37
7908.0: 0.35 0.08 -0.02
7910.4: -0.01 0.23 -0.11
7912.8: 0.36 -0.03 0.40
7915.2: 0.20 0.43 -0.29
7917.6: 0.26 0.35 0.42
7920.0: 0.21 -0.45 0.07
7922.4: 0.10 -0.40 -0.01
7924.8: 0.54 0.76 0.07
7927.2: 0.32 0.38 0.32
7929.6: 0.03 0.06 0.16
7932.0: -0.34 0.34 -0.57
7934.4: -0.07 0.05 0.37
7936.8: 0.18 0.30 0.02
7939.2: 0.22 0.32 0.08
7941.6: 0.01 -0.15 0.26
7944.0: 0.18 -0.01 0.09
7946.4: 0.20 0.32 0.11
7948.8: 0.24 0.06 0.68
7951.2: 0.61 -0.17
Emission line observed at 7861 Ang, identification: H-alpha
